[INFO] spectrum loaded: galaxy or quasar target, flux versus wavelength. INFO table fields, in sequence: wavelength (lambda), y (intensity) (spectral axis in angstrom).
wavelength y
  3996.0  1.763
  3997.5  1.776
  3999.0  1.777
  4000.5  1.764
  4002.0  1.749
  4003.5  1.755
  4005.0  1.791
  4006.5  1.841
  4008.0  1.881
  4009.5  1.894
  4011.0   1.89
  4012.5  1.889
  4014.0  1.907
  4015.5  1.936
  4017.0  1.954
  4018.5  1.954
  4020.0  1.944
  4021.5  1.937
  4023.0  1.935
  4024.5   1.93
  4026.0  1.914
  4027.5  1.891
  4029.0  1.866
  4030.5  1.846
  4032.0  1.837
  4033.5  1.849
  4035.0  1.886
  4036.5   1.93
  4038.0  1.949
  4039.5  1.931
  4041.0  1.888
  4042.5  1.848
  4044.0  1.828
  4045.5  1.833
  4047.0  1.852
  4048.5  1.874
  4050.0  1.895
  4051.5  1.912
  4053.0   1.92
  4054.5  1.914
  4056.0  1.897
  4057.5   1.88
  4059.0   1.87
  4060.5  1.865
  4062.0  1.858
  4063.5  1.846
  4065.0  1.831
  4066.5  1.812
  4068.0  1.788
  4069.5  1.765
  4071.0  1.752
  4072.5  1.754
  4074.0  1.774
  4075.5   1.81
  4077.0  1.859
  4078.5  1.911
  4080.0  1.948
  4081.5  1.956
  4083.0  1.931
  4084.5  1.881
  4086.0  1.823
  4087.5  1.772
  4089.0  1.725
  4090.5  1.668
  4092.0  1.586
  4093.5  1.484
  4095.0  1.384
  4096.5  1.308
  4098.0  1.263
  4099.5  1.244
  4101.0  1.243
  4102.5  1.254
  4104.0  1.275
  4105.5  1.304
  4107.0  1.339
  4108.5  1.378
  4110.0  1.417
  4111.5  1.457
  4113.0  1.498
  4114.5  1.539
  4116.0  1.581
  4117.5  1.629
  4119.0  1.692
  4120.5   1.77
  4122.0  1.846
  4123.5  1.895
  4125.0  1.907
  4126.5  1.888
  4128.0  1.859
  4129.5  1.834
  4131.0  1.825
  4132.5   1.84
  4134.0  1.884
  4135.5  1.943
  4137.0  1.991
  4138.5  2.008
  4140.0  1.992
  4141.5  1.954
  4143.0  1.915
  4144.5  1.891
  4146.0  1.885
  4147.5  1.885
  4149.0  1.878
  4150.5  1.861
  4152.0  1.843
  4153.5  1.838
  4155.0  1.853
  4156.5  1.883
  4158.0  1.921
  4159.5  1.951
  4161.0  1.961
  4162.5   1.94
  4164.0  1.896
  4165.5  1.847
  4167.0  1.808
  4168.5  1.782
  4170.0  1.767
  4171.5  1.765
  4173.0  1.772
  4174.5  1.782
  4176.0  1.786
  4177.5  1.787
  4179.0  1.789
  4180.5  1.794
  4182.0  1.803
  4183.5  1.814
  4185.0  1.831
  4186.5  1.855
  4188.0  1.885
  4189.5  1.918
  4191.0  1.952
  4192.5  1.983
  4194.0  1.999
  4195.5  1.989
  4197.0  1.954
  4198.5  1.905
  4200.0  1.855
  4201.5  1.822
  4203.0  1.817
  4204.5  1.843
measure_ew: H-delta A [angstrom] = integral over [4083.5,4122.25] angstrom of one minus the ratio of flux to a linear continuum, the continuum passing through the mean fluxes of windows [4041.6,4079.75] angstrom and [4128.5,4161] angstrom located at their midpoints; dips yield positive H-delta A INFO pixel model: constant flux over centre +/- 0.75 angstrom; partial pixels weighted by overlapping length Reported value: 7.5 angstrom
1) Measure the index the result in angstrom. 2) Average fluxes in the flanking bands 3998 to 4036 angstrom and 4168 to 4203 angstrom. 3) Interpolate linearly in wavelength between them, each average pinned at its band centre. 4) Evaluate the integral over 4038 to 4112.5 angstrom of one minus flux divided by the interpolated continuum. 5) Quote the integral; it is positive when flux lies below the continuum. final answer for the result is 6.3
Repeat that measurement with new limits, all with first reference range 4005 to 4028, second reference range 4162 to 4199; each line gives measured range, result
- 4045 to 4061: 0.1 angstrom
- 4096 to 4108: 3.8 angstrom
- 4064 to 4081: 0.6 angstrom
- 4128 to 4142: -0.3 angstrom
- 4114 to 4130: 0.9 angstrom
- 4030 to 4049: 0.3 angstrom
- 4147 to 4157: 0.0 angstrom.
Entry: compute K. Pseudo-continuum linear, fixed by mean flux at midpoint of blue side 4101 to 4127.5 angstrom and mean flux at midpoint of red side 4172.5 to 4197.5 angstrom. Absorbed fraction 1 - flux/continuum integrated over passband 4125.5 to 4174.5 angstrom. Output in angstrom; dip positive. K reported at -4.8 angstrom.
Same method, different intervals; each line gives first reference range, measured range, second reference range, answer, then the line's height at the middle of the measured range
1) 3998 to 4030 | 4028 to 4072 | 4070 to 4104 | -2.54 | 1.76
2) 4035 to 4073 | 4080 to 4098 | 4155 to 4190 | 1.73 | 1.85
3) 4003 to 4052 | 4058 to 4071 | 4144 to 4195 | 0.38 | 1.88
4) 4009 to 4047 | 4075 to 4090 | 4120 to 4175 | 0.23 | 1.89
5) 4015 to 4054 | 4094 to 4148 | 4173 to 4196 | 6.21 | 1.88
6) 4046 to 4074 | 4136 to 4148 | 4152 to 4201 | -0.53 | 1.86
